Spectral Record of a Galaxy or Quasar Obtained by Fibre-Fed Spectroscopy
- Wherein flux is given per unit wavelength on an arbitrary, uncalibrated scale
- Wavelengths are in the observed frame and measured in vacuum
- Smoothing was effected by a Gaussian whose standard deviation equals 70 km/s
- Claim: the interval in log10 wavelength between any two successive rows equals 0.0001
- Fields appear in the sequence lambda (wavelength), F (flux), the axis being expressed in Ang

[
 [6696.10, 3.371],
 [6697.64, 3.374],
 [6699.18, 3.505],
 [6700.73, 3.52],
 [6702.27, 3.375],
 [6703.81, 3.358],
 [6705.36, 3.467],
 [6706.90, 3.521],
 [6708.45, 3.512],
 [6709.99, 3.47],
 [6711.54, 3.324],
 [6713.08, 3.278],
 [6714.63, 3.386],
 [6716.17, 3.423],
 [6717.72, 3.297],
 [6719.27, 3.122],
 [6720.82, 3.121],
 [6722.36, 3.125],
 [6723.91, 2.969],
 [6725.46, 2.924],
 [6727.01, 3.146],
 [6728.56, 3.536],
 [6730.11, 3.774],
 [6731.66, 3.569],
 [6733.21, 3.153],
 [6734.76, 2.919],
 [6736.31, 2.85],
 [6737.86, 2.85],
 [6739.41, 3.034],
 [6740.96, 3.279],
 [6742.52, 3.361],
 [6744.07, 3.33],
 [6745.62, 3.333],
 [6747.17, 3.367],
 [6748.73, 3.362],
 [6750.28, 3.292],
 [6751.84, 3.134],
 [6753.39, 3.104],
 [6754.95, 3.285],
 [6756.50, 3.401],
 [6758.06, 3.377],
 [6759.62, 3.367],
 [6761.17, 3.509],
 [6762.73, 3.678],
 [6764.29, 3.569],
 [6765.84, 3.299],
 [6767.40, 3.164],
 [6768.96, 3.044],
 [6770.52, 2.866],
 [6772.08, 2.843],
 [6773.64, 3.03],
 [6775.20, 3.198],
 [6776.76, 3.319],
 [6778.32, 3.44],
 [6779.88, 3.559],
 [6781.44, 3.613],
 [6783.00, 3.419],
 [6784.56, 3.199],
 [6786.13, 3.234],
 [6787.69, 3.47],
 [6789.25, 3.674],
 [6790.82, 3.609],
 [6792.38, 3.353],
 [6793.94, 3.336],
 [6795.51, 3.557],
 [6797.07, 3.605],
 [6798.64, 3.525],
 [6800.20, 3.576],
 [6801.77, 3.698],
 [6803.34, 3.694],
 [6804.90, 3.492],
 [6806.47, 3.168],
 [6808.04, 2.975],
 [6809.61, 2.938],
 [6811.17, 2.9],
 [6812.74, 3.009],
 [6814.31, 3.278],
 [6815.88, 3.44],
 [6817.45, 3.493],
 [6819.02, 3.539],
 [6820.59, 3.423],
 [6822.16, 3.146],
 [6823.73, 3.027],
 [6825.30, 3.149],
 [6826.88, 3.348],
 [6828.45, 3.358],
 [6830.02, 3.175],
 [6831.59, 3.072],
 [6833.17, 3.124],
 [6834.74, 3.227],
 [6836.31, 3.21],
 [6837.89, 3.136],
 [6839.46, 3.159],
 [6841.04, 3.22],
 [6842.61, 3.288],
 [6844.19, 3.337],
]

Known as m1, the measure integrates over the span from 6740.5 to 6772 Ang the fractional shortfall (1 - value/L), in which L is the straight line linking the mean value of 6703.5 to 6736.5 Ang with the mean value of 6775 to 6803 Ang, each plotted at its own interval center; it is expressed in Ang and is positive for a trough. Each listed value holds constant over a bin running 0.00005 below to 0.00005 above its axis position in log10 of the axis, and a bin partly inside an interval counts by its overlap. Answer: 0.8 Ang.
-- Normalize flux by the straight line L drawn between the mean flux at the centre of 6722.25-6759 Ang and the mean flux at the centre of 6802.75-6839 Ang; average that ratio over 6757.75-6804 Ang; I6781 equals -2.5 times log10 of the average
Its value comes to -0.054 mag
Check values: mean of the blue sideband 3.23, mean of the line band 3.39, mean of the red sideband 3.23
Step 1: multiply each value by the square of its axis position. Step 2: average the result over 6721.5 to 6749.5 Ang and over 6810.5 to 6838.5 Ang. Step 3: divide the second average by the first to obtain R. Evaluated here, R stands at 1.03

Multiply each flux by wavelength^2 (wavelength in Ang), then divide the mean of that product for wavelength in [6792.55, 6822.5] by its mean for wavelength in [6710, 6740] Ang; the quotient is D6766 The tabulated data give 1.1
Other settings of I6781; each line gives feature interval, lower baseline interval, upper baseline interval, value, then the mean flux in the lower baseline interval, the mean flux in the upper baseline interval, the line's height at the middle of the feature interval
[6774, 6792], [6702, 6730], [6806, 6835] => -0.059 mag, 3.31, 3.2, 3.24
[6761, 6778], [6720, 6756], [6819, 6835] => -0.003 mag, 3.21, 3.22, 3.21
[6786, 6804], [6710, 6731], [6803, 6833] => -0.094 mag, 3.27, 3.23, 3.24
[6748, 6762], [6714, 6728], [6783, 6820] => -0.018 mag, 3.17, 3.38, 3.26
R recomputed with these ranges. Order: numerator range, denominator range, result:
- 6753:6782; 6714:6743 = 1.04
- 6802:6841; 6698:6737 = 1.01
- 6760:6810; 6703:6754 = 1.05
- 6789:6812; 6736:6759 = 1.07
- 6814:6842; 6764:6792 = 1.00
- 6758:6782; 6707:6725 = 1.02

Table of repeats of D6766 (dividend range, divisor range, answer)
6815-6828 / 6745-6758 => 1.03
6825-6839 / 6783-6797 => 0.94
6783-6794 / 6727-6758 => 1.06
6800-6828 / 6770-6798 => 0.99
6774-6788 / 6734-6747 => 1.09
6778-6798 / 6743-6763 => 1.05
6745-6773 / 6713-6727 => 1.04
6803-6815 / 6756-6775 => 0.98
